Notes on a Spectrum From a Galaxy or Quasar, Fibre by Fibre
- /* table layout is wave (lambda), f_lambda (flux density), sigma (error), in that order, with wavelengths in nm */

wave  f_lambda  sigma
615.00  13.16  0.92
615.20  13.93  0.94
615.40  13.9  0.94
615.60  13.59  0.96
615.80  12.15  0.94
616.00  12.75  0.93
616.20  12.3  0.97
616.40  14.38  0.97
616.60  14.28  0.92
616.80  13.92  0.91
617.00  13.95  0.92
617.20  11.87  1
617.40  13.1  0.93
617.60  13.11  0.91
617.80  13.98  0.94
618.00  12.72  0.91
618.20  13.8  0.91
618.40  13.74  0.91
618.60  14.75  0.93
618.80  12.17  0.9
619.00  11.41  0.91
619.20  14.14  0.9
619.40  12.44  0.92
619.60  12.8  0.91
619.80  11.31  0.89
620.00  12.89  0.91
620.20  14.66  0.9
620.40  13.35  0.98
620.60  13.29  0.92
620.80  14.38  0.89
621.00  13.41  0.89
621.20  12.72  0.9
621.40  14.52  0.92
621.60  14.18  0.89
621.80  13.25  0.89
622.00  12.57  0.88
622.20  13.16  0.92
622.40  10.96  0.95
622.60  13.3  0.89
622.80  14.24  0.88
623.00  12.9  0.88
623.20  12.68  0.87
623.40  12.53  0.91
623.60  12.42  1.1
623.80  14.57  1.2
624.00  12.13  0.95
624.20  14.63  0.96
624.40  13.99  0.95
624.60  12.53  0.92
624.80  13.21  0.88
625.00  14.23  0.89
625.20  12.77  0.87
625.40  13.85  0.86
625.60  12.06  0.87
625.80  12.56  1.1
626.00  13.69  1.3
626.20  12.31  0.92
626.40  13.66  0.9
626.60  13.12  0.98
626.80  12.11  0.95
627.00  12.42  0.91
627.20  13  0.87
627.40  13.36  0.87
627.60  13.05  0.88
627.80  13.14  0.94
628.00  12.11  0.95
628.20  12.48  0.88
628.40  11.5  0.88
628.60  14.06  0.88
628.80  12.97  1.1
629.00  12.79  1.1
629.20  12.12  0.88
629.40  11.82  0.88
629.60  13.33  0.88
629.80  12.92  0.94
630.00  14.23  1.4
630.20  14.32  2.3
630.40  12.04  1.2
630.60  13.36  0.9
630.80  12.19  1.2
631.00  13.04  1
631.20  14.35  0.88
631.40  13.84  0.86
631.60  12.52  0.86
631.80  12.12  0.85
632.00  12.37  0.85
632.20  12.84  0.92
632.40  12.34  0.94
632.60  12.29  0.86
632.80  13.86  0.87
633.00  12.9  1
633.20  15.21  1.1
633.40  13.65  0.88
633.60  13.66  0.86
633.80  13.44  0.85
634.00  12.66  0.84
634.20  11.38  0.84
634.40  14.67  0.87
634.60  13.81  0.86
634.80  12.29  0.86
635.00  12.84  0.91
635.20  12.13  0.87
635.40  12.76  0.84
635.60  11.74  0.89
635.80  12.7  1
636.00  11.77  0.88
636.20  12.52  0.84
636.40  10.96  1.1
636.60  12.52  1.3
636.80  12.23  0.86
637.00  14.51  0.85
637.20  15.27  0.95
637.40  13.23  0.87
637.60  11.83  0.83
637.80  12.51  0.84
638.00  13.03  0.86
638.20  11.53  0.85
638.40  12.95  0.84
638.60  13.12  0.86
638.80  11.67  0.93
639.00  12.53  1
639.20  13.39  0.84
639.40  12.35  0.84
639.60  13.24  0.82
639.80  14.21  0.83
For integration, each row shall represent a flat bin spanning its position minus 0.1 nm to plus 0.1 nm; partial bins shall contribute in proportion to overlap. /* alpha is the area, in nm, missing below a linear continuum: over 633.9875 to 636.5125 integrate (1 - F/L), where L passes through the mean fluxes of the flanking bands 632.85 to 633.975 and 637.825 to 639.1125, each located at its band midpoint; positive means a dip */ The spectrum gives 0.15 nm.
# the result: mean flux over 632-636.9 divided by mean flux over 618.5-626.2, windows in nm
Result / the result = 1.0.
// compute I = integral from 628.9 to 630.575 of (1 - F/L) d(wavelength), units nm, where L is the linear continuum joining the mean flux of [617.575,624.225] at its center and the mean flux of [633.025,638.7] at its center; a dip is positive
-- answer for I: 0.01 nm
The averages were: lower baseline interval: 13.2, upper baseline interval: 12.9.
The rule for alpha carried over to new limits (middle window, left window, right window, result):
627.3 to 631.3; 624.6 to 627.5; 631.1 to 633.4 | 0.04 nm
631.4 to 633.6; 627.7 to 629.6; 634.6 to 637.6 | -0.08 nm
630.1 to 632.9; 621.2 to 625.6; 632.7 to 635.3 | 0.06 nm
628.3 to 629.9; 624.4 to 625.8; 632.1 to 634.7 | 0.06 nm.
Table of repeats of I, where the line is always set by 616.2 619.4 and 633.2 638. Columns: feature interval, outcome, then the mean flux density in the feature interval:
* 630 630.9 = -0.01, 13.1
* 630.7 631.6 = -0.02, 13.3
